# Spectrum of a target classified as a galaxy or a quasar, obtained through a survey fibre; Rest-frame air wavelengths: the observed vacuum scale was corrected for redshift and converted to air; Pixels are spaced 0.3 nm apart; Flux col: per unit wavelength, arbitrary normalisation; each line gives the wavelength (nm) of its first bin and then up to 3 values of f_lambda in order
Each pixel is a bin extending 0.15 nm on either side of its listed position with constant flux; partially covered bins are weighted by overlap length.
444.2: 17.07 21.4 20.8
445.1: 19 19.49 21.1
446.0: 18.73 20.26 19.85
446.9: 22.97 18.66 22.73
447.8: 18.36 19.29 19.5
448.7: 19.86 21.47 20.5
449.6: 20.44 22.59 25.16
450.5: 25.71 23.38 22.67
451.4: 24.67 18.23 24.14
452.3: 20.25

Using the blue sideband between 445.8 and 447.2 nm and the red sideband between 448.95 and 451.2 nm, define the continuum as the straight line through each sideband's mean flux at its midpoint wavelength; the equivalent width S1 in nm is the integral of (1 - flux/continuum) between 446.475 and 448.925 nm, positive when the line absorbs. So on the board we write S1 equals 0.11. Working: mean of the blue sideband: 20.3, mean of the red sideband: 22.8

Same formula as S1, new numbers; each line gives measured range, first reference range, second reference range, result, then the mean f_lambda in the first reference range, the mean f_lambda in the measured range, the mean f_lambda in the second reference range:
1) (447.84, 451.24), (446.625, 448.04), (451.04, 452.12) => -0.04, 20.5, 21.8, 22.4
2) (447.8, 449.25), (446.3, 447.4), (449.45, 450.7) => 0.14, 20.6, 19.9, 23.5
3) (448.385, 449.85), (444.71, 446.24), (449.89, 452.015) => 0.10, 19.8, 20.6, 23.3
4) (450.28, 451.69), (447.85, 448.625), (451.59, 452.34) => -0.20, 19.3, 23.6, 21.1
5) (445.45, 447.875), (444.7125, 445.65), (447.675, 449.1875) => -0.07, 19.8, 20.4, 19.7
